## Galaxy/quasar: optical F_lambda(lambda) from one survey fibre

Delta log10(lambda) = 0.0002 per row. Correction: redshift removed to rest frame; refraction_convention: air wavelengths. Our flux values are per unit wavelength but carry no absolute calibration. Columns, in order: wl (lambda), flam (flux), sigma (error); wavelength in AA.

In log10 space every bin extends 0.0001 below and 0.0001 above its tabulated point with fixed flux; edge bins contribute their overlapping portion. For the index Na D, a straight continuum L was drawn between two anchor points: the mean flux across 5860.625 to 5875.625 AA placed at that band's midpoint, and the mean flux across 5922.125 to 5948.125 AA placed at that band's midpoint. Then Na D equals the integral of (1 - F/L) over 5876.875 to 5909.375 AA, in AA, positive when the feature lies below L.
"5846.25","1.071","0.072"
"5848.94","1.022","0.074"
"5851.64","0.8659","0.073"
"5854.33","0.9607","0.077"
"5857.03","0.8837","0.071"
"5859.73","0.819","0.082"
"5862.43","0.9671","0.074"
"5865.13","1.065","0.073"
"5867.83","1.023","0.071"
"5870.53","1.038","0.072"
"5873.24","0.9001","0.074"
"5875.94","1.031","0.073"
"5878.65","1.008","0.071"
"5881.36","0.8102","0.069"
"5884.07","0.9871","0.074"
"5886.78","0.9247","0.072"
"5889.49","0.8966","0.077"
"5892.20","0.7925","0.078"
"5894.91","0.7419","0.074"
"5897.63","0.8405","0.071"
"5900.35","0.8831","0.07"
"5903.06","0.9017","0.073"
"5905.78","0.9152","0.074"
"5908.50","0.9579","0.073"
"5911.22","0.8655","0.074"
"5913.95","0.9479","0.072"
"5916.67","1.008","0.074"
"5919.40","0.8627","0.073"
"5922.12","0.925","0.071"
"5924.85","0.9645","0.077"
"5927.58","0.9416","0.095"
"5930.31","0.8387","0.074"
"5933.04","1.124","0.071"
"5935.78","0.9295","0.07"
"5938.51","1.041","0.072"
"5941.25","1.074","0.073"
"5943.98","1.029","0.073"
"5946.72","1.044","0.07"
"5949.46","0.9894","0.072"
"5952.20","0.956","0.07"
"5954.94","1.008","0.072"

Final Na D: 3.5 AA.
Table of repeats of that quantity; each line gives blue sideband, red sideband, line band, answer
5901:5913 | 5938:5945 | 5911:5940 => 0.92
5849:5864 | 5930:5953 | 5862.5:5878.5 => -1.37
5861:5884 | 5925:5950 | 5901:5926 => 1.67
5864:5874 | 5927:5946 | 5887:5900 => 2.26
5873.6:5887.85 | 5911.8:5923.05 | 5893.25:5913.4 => 1.37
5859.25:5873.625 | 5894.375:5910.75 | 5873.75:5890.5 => -0.07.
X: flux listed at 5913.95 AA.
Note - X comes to 0.9479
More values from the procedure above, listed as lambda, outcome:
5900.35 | 0.8831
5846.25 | 1.071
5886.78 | 0.9247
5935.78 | 0.9295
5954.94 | 1.008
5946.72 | 1.044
